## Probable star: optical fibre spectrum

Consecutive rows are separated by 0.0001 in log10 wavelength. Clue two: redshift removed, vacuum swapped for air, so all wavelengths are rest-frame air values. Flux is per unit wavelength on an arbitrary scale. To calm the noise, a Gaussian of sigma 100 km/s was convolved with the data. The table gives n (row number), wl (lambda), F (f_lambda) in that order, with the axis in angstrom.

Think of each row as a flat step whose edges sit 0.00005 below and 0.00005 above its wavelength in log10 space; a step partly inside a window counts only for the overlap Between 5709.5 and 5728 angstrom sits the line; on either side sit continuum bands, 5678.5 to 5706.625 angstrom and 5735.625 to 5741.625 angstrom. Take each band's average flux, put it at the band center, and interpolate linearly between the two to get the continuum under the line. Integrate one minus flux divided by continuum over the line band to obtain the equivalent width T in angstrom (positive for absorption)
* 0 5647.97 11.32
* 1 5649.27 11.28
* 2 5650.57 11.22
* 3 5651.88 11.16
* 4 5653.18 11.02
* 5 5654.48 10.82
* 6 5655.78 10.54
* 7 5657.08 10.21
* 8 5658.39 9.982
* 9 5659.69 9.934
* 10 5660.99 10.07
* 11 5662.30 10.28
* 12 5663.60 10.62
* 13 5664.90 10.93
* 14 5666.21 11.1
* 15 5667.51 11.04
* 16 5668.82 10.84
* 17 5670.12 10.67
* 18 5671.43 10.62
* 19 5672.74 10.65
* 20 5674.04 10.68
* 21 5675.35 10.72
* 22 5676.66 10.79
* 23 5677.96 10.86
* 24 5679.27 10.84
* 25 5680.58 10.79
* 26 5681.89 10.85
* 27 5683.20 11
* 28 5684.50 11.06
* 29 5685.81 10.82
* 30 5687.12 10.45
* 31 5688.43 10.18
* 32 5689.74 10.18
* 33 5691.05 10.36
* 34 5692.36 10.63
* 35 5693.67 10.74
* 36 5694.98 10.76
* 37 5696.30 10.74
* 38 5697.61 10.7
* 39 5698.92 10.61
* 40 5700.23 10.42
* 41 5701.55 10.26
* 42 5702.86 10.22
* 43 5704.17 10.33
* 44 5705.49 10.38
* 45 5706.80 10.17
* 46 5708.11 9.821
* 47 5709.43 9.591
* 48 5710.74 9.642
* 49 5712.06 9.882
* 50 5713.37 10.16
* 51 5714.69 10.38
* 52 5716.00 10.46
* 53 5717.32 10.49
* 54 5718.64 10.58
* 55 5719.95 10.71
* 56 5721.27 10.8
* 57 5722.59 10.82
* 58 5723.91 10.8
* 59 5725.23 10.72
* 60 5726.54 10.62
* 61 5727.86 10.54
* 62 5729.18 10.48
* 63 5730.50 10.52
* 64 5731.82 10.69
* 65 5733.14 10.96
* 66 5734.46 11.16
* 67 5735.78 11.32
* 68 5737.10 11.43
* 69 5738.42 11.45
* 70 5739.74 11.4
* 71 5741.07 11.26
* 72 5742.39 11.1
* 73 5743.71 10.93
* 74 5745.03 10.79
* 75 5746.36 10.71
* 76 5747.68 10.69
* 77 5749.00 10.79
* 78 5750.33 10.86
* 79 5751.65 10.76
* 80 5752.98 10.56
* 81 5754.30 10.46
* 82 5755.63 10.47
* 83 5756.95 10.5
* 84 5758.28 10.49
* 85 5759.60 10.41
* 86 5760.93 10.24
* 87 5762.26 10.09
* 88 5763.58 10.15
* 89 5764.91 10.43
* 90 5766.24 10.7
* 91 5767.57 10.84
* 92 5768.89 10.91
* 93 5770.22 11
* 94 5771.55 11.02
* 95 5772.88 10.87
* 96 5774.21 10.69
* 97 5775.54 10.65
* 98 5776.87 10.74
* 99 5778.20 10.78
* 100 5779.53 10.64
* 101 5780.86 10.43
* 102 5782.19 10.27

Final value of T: 1.0 angstrom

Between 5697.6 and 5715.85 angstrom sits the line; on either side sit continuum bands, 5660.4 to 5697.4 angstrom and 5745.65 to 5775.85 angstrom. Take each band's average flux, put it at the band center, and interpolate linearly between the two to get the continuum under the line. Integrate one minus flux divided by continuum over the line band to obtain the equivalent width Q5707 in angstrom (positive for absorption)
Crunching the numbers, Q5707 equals 0.8 angstrom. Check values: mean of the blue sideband 10.7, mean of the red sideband 10.6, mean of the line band 10.2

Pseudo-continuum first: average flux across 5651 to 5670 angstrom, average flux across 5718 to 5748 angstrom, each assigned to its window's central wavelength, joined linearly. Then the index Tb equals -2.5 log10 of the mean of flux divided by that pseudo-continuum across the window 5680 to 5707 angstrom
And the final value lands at 0.02 mag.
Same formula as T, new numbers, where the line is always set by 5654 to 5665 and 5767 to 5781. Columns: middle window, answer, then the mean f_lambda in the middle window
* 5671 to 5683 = -0.4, 10.8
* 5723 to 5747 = -0.7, 10.9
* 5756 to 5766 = 0.4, 10.4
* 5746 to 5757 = 0.1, 10.7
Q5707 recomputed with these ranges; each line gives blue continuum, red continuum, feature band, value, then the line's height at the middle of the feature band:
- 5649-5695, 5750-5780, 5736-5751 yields -0.6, 10.6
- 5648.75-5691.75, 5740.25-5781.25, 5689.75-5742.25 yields 0.4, 10.7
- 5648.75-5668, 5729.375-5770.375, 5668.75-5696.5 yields 0.0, 10.7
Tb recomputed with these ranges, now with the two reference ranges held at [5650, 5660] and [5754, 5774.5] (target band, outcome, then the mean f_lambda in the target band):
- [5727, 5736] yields -0.019 mag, 10.8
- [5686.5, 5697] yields 0.011 mag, 10.5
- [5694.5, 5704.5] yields 0.011 mag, 10.5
